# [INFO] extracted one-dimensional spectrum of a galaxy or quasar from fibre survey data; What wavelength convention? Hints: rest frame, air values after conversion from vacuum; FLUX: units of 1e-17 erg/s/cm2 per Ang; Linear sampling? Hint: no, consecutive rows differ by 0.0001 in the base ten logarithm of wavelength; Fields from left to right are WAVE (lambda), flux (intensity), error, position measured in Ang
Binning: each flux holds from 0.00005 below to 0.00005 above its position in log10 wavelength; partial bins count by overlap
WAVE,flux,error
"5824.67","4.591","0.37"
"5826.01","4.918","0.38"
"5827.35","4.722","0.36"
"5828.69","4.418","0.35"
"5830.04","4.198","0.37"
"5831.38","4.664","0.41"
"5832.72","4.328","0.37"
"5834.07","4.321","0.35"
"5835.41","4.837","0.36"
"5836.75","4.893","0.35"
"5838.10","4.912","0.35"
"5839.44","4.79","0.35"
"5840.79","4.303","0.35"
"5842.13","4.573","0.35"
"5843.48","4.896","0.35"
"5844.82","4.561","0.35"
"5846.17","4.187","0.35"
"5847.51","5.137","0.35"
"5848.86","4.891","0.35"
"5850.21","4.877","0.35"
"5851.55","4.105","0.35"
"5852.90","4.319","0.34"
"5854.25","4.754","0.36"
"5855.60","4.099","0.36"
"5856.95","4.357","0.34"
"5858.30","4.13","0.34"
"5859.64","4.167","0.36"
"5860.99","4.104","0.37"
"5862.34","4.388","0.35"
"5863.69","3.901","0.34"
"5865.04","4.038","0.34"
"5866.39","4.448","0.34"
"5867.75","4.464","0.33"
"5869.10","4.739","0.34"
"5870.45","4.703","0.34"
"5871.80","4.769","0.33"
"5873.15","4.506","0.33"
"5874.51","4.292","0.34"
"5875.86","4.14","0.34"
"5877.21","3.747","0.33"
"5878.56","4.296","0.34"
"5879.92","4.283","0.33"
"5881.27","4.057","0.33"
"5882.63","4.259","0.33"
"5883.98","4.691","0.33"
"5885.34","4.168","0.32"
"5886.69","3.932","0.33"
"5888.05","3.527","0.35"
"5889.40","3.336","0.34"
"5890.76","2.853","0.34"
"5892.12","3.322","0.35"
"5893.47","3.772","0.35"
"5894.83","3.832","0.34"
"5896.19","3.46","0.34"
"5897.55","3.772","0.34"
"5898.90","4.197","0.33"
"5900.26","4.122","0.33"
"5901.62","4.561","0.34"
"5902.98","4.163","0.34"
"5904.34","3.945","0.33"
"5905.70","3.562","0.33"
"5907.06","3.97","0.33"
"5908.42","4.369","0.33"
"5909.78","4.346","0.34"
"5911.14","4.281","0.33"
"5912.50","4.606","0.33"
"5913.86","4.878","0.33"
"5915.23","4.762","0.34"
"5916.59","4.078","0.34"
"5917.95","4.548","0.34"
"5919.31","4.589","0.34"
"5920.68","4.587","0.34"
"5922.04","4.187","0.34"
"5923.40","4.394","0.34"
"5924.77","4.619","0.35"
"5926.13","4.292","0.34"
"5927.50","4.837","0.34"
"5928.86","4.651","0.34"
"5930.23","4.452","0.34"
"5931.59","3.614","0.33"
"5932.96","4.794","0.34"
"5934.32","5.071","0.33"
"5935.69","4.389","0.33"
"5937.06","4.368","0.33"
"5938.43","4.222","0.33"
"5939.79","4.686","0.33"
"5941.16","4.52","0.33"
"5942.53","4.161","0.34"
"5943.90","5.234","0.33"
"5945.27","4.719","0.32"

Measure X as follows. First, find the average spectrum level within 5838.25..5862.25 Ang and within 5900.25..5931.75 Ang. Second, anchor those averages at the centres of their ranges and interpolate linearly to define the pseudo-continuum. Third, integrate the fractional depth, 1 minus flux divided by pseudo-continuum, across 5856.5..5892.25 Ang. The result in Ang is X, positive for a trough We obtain 2.4 Ang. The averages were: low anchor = 4.49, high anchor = 4.37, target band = 4.14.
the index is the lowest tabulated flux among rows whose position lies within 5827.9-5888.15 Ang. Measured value 3.527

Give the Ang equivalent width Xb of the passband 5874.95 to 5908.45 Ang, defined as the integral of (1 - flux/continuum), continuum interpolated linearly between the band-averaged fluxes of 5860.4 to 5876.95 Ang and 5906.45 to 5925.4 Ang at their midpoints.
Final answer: 3.6 Ang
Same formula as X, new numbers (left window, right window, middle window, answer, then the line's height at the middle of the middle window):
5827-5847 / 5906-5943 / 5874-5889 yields 1.3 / 4.51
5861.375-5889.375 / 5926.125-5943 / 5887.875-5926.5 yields 2.3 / 4.37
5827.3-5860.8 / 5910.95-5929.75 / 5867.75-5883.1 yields 0.6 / 4.53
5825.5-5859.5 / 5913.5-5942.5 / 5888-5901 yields 2.6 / 4.52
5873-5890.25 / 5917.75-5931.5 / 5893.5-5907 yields 0.9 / 4.25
